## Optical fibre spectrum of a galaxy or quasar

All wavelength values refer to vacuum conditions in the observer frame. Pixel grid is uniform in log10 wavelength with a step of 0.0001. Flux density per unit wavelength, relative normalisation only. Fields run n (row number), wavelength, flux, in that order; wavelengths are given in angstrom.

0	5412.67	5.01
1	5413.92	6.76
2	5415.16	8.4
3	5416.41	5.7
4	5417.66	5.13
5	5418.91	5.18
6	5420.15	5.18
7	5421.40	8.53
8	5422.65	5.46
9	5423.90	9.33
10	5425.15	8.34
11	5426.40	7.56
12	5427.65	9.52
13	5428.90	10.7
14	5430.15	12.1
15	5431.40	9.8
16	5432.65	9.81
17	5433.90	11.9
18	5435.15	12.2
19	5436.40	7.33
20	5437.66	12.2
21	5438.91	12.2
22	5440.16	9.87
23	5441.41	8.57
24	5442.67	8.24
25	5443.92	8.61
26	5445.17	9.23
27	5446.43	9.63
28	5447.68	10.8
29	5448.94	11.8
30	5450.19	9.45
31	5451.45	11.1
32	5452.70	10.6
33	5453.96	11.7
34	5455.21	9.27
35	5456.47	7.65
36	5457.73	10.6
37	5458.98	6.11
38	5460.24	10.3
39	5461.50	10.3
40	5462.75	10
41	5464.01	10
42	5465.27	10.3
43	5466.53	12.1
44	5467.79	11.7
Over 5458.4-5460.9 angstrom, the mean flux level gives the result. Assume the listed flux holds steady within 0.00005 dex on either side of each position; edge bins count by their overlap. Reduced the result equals 8.25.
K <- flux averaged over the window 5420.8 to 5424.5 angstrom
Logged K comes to 7.75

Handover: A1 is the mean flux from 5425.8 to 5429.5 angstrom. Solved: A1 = 9.26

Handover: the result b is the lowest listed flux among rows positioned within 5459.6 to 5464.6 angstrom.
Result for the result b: 10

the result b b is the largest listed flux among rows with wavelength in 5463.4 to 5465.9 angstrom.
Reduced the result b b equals 10.3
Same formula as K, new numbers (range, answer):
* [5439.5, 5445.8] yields 8.93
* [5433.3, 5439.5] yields 11.2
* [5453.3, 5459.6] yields 9.08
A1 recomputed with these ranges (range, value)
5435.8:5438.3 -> 9.78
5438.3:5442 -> 10.2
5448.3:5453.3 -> 10.7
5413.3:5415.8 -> 7.58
